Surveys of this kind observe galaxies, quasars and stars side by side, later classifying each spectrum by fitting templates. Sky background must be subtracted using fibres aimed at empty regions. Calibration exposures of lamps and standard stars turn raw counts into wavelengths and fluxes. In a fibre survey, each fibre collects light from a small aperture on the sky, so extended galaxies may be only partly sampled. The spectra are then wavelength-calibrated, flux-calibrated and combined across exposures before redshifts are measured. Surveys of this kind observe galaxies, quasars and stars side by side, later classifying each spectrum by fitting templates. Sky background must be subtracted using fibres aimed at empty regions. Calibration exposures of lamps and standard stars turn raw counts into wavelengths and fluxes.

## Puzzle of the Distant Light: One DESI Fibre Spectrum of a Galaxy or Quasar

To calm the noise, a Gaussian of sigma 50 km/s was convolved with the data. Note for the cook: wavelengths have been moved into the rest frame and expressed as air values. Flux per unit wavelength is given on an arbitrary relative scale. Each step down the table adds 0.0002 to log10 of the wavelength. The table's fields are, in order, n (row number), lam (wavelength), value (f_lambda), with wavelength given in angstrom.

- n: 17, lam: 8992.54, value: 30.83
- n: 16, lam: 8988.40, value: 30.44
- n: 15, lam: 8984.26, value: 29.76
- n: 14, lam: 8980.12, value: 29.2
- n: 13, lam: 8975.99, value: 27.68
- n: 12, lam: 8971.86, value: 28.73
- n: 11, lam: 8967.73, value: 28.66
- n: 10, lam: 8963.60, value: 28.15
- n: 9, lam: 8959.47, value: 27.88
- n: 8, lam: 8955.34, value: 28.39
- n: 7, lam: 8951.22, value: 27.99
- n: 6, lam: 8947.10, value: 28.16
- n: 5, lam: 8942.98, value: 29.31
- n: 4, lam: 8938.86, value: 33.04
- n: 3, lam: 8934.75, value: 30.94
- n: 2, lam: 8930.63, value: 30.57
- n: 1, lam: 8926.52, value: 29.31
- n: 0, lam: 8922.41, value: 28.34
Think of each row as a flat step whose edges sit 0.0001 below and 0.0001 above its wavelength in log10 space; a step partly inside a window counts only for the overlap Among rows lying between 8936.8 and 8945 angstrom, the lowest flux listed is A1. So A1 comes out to 29.31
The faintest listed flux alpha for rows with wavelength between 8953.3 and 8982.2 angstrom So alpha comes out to 27.68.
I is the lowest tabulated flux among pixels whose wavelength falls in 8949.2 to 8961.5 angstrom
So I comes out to 27.88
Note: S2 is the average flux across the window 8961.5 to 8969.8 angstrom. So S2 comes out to 28.4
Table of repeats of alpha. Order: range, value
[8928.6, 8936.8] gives 30.57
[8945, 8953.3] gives 27.99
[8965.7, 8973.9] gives 28.66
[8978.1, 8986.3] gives 29.2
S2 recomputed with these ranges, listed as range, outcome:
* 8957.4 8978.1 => 28.2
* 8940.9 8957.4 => 28.5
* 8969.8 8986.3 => 28.8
